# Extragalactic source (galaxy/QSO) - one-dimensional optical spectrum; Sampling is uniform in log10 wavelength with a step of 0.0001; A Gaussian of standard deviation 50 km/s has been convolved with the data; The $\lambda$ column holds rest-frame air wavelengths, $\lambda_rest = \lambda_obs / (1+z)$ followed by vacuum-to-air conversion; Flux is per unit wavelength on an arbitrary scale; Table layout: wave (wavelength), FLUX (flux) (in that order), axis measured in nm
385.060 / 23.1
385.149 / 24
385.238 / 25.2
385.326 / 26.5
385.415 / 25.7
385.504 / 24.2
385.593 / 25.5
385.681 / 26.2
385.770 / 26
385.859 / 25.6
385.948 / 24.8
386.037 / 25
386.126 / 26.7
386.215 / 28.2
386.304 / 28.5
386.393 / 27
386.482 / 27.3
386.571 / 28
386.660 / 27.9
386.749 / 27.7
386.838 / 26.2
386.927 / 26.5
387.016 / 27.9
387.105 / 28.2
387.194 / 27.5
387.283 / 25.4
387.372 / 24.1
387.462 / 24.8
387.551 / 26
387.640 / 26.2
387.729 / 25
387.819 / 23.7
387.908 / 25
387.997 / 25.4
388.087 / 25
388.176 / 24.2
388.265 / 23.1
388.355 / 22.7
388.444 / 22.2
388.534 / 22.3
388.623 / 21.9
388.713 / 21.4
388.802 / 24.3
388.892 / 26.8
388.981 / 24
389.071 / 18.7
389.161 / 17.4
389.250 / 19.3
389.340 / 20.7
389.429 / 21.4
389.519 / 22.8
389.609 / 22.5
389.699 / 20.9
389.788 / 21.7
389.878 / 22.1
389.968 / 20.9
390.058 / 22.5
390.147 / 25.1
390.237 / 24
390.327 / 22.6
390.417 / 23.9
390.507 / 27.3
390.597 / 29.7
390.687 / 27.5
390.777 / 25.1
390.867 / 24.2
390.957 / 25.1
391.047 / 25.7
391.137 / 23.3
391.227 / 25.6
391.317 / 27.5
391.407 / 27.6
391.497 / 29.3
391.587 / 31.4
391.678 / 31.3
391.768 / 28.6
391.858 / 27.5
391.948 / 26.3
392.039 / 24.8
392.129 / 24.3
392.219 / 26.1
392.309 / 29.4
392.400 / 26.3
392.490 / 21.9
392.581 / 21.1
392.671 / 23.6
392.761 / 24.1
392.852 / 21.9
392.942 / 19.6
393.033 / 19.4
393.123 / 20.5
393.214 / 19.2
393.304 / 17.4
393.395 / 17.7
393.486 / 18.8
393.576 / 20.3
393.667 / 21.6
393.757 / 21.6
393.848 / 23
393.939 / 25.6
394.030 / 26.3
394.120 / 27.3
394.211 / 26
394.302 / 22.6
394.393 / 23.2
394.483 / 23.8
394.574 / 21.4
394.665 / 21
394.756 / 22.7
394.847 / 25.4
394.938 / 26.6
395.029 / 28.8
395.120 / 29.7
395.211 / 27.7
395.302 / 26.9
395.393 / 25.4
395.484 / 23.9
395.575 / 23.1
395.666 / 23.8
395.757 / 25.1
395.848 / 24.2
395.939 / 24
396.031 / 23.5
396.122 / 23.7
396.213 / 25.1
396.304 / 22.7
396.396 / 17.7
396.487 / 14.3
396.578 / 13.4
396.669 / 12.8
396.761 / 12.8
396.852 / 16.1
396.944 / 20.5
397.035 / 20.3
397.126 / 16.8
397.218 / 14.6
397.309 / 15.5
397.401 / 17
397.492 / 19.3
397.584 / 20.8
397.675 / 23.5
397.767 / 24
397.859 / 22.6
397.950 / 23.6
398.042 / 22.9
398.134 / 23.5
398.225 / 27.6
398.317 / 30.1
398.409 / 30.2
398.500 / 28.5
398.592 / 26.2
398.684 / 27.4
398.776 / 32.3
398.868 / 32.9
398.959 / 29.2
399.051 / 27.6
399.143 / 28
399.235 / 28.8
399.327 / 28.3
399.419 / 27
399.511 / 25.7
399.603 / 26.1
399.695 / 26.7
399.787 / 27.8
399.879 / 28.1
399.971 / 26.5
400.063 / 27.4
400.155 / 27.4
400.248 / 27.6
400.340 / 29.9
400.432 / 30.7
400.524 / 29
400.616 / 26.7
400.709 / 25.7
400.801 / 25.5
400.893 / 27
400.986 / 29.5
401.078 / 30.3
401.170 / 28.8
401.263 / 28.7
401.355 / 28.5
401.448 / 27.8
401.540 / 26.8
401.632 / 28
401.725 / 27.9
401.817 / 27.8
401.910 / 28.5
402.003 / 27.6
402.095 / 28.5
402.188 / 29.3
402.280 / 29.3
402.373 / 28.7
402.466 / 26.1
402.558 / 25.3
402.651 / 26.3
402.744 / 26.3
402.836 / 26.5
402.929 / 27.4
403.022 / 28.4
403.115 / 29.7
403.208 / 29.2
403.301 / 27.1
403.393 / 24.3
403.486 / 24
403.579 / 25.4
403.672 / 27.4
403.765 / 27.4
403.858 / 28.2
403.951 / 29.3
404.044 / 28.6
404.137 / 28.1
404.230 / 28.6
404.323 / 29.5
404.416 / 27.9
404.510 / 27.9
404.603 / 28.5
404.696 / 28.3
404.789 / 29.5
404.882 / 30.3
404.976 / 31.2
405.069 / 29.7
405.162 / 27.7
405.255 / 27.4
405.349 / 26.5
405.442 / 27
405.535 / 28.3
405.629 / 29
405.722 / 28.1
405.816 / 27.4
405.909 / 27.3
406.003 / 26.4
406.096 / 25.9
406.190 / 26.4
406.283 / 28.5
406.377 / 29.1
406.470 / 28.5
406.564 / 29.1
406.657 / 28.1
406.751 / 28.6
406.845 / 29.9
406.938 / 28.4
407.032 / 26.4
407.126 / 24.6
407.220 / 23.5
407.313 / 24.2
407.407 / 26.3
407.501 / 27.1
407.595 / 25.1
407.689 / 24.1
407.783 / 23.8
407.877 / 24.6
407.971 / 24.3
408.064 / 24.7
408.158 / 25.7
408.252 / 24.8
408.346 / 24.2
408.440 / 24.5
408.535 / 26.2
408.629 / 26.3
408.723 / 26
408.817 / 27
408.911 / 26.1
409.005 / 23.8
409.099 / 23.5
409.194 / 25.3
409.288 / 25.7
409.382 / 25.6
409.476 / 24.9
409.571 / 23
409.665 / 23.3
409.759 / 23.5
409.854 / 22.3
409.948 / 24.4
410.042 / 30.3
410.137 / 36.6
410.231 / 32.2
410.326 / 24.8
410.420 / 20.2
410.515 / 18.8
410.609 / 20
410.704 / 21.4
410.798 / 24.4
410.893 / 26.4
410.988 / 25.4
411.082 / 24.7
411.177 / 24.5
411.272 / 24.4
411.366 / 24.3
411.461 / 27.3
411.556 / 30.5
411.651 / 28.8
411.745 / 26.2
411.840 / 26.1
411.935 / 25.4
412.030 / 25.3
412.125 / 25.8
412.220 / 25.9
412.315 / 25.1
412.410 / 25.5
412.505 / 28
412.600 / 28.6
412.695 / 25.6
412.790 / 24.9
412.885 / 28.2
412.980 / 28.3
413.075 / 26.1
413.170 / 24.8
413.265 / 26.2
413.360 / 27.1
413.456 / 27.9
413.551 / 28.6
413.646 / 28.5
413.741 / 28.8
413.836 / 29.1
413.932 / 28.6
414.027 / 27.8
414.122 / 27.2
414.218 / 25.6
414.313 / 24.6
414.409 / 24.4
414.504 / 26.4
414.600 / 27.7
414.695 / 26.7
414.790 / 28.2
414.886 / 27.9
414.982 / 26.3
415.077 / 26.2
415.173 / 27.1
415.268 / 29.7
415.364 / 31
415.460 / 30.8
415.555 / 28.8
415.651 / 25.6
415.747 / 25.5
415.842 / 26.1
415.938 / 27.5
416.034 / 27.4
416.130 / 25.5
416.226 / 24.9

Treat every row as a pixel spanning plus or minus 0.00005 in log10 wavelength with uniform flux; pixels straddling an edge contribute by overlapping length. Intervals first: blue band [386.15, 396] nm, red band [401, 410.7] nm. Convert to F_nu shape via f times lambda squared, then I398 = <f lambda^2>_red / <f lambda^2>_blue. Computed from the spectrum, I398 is 1.2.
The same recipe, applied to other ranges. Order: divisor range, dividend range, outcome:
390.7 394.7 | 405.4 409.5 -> 1.17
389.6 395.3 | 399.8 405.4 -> 1.21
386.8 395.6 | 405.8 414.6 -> 1.19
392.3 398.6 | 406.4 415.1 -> 1.26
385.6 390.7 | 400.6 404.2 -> 1.21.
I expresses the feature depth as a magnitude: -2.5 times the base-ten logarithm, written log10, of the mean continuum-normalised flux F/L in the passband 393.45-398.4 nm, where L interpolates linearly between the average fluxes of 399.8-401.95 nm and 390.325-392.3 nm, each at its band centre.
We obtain 0.22 mag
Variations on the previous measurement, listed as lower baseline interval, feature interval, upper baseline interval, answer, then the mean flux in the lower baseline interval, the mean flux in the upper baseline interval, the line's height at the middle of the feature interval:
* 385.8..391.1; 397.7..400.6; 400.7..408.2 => -0.04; 24.5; 27.4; 26.5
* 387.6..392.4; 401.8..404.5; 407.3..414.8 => -0.09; 24.5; 25.9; 25.3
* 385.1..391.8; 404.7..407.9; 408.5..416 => -0.05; 25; 26.3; 26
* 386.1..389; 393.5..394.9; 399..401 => 0.14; 25.5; 27.6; 26.6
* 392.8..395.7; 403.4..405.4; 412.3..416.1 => -0.12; 23.2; 27.2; 25.2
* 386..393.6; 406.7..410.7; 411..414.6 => 0.04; 24.4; 26.6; 26.2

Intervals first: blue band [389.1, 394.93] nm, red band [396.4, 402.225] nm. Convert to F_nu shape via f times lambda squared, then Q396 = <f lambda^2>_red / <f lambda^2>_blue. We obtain 1.1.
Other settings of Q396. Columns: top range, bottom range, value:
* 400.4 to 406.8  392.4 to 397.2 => 1.32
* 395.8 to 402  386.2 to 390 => 1.09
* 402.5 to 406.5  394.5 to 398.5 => 1.30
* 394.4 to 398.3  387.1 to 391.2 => 0.96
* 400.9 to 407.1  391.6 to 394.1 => 1.26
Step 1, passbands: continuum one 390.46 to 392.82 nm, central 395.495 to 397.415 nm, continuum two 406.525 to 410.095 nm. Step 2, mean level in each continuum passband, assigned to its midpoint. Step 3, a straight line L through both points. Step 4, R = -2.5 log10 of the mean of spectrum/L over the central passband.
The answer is 0.32 mag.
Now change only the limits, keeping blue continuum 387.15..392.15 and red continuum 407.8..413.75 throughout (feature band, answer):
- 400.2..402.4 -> -0.13 mag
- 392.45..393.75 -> 0.20 mag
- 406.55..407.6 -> -0.05 mag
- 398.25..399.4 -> -0.16 mag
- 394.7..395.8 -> -0.04 mag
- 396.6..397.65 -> 0.41 mag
